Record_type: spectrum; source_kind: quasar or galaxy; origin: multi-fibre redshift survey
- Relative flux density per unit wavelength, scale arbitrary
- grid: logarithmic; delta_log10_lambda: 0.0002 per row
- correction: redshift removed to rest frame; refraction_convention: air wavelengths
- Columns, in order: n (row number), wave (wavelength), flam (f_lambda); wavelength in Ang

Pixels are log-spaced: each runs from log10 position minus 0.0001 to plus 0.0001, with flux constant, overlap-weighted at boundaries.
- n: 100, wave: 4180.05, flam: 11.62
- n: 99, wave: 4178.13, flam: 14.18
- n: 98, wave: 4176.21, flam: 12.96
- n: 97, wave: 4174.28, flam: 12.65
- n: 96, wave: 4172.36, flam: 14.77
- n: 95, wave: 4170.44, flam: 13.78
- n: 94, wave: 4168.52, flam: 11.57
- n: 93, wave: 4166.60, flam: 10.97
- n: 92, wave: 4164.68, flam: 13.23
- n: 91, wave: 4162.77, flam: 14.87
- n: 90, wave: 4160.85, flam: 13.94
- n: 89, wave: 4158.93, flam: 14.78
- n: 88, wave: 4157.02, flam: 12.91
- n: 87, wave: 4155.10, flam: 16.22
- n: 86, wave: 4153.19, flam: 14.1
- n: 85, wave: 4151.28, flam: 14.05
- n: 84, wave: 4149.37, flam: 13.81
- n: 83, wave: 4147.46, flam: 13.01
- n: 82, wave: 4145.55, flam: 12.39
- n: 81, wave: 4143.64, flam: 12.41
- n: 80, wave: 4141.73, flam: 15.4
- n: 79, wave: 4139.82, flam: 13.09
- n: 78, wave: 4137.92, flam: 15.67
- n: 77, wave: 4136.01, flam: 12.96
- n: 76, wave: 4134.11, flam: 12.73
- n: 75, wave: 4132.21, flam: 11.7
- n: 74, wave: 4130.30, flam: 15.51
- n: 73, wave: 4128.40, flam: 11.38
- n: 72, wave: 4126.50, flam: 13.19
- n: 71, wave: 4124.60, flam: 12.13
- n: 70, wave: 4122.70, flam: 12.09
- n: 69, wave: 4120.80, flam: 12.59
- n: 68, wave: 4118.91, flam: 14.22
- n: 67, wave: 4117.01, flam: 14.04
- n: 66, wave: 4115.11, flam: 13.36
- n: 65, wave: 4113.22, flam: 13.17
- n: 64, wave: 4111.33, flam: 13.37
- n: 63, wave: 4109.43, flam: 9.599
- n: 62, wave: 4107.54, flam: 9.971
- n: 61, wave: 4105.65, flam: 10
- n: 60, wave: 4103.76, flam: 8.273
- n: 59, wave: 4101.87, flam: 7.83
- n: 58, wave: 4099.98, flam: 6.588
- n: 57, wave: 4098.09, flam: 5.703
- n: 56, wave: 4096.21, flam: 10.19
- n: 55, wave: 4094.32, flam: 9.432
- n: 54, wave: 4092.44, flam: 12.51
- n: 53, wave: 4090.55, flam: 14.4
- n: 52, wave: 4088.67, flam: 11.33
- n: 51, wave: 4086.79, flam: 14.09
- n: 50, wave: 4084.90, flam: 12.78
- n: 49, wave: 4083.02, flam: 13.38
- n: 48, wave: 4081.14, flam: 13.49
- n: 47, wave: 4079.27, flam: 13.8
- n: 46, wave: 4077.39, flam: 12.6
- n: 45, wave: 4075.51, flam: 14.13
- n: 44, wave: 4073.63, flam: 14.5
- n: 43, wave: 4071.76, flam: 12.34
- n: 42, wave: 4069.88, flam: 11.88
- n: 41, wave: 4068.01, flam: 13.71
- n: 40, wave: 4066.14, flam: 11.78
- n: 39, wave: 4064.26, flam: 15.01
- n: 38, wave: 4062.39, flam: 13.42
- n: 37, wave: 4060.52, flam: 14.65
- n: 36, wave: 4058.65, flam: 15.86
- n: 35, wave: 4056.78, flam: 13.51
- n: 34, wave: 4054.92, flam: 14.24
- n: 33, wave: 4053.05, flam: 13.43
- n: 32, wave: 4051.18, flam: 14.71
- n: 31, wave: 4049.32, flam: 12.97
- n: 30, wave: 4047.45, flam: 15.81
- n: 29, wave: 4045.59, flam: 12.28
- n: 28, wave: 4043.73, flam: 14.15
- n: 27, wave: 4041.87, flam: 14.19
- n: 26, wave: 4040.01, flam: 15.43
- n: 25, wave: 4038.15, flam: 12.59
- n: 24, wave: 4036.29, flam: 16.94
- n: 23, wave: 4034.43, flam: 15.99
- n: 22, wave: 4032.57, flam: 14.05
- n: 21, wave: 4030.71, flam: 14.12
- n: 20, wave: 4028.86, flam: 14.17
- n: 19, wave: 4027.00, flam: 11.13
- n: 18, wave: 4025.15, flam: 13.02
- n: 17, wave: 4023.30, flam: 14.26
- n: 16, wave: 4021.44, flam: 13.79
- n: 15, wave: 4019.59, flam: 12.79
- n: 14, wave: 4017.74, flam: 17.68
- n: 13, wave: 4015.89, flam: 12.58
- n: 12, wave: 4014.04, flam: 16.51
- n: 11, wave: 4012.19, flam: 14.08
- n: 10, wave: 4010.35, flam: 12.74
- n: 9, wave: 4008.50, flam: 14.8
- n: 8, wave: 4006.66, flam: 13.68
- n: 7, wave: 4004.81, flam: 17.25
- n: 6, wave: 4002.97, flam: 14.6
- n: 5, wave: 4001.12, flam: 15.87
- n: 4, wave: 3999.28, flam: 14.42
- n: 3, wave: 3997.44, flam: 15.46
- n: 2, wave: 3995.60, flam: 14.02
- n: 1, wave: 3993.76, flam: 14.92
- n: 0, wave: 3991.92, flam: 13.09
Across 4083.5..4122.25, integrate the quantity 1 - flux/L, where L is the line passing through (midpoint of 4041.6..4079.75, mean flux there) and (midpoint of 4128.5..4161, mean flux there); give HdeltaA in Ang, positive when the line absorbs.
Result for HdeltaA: 7.1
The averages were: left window 13.8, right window 13.7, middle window 11.2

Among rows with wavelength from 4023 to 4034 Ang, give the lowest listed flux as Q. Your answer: 11.13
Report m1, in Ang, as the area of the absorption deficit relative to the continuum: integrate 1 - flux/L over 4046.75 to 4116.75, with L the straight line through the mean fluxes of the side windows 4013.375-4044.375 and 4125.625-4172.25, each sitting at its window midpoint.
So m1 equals 8.0 Ang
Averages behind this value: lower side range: 14.3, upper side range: 13.5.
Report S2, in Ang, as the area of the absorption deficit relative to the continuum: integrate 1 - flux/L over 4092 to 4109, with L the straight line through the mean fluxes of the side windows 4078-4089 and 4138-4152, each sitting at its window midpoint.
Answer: 5.70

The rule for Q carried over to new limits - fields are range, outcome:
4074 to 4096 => 9.432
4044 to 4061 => 12.28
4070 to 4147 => 5.703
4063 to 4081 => 11.78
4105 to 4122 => 9.599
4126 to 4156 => 11.38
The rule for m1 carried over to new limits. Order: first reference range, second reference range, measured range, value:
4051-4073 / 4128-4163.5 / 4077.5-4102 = 4.2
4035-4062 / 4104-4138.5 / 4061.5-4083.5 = 0.7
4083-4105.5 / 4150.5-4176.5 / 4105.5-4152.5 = -3.5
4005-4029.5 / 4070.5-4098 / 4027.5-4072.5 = -2.4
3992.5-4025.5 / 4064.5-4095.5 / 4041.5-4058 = -0.4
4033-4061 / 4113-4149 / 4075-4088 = 0.5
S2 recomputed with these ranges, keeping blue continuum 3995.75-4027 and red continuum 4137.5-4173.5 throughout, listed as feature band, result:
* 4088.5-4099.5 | 2.9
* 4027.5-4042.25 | -0.3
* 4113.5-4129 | 1.1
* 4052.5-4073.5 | 0.8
